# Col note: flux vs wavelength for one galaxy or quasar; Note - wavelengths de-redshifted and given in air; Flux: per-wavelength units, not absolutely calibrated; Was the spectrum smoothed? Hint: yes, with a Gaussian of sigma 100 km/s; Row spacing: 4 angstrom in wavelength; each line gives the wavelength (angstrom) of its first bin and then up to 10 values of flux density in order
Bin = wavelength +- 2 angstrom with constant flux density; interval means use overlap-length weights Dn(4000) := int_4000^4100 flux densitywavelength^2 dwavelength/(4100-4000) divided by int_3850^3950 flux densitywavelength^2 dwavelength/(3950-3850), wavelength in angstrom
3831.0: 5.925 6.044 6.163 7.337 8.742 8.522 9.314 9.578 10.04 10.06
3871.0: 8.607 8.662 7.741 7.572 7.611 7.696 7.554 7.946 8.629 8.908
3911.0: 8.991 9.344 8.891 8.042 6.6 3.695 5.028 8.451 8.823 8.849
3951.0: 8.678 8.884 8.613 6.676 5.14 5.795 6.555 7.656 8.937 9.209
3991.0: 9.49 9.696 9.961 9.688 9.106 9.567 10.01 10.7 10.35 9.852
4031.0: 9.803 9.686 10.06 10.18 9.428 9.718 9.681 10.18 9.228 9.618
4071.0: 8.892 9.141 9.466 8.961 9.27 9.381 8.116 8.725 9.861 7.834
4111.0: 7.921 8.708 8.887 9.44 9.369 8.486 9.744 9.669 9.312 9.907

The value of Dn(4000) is 1.3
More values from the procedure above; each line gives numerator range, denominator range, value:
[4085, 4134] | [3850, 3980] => 1.23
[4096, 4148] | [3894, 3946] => 1.28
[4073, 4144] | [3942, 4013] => 1.14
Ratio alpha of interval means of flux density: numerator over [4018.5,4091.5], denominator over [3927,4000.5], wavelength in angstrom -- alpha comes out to 1.25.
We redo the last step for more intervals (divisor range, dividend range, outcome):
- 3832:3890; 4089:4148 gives 1.09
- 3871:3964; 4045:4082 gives 1.19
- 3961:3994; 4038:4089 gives 1.27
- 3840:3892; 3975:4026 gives 1.10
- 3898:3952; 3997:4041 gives 1.25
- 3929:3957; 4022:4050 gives 1.32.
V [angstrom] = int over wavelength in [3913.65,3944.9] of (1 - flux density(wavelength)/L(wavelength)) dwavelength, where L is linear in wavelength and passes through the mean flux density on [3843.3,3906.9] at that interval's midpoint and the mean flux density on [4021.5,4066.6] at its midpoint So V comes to 5.7 angstrom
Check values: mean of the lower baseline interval 8.53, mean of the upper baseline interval 9.82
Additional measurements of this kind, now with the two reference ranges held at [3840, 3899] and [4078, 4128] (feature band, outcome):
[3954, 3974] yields 4.0 angstrom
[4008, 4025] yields -2.7 angstrom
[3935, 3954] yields 0.6 angstrom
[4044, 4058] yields -1.4 angstrom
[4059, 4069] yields -0.9 angstrom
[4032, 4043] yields -1.4 angstrom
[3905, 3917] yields -0.8 angstrom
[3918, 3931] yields 2.2 angstrom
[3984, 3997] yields -1.1 angstrom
